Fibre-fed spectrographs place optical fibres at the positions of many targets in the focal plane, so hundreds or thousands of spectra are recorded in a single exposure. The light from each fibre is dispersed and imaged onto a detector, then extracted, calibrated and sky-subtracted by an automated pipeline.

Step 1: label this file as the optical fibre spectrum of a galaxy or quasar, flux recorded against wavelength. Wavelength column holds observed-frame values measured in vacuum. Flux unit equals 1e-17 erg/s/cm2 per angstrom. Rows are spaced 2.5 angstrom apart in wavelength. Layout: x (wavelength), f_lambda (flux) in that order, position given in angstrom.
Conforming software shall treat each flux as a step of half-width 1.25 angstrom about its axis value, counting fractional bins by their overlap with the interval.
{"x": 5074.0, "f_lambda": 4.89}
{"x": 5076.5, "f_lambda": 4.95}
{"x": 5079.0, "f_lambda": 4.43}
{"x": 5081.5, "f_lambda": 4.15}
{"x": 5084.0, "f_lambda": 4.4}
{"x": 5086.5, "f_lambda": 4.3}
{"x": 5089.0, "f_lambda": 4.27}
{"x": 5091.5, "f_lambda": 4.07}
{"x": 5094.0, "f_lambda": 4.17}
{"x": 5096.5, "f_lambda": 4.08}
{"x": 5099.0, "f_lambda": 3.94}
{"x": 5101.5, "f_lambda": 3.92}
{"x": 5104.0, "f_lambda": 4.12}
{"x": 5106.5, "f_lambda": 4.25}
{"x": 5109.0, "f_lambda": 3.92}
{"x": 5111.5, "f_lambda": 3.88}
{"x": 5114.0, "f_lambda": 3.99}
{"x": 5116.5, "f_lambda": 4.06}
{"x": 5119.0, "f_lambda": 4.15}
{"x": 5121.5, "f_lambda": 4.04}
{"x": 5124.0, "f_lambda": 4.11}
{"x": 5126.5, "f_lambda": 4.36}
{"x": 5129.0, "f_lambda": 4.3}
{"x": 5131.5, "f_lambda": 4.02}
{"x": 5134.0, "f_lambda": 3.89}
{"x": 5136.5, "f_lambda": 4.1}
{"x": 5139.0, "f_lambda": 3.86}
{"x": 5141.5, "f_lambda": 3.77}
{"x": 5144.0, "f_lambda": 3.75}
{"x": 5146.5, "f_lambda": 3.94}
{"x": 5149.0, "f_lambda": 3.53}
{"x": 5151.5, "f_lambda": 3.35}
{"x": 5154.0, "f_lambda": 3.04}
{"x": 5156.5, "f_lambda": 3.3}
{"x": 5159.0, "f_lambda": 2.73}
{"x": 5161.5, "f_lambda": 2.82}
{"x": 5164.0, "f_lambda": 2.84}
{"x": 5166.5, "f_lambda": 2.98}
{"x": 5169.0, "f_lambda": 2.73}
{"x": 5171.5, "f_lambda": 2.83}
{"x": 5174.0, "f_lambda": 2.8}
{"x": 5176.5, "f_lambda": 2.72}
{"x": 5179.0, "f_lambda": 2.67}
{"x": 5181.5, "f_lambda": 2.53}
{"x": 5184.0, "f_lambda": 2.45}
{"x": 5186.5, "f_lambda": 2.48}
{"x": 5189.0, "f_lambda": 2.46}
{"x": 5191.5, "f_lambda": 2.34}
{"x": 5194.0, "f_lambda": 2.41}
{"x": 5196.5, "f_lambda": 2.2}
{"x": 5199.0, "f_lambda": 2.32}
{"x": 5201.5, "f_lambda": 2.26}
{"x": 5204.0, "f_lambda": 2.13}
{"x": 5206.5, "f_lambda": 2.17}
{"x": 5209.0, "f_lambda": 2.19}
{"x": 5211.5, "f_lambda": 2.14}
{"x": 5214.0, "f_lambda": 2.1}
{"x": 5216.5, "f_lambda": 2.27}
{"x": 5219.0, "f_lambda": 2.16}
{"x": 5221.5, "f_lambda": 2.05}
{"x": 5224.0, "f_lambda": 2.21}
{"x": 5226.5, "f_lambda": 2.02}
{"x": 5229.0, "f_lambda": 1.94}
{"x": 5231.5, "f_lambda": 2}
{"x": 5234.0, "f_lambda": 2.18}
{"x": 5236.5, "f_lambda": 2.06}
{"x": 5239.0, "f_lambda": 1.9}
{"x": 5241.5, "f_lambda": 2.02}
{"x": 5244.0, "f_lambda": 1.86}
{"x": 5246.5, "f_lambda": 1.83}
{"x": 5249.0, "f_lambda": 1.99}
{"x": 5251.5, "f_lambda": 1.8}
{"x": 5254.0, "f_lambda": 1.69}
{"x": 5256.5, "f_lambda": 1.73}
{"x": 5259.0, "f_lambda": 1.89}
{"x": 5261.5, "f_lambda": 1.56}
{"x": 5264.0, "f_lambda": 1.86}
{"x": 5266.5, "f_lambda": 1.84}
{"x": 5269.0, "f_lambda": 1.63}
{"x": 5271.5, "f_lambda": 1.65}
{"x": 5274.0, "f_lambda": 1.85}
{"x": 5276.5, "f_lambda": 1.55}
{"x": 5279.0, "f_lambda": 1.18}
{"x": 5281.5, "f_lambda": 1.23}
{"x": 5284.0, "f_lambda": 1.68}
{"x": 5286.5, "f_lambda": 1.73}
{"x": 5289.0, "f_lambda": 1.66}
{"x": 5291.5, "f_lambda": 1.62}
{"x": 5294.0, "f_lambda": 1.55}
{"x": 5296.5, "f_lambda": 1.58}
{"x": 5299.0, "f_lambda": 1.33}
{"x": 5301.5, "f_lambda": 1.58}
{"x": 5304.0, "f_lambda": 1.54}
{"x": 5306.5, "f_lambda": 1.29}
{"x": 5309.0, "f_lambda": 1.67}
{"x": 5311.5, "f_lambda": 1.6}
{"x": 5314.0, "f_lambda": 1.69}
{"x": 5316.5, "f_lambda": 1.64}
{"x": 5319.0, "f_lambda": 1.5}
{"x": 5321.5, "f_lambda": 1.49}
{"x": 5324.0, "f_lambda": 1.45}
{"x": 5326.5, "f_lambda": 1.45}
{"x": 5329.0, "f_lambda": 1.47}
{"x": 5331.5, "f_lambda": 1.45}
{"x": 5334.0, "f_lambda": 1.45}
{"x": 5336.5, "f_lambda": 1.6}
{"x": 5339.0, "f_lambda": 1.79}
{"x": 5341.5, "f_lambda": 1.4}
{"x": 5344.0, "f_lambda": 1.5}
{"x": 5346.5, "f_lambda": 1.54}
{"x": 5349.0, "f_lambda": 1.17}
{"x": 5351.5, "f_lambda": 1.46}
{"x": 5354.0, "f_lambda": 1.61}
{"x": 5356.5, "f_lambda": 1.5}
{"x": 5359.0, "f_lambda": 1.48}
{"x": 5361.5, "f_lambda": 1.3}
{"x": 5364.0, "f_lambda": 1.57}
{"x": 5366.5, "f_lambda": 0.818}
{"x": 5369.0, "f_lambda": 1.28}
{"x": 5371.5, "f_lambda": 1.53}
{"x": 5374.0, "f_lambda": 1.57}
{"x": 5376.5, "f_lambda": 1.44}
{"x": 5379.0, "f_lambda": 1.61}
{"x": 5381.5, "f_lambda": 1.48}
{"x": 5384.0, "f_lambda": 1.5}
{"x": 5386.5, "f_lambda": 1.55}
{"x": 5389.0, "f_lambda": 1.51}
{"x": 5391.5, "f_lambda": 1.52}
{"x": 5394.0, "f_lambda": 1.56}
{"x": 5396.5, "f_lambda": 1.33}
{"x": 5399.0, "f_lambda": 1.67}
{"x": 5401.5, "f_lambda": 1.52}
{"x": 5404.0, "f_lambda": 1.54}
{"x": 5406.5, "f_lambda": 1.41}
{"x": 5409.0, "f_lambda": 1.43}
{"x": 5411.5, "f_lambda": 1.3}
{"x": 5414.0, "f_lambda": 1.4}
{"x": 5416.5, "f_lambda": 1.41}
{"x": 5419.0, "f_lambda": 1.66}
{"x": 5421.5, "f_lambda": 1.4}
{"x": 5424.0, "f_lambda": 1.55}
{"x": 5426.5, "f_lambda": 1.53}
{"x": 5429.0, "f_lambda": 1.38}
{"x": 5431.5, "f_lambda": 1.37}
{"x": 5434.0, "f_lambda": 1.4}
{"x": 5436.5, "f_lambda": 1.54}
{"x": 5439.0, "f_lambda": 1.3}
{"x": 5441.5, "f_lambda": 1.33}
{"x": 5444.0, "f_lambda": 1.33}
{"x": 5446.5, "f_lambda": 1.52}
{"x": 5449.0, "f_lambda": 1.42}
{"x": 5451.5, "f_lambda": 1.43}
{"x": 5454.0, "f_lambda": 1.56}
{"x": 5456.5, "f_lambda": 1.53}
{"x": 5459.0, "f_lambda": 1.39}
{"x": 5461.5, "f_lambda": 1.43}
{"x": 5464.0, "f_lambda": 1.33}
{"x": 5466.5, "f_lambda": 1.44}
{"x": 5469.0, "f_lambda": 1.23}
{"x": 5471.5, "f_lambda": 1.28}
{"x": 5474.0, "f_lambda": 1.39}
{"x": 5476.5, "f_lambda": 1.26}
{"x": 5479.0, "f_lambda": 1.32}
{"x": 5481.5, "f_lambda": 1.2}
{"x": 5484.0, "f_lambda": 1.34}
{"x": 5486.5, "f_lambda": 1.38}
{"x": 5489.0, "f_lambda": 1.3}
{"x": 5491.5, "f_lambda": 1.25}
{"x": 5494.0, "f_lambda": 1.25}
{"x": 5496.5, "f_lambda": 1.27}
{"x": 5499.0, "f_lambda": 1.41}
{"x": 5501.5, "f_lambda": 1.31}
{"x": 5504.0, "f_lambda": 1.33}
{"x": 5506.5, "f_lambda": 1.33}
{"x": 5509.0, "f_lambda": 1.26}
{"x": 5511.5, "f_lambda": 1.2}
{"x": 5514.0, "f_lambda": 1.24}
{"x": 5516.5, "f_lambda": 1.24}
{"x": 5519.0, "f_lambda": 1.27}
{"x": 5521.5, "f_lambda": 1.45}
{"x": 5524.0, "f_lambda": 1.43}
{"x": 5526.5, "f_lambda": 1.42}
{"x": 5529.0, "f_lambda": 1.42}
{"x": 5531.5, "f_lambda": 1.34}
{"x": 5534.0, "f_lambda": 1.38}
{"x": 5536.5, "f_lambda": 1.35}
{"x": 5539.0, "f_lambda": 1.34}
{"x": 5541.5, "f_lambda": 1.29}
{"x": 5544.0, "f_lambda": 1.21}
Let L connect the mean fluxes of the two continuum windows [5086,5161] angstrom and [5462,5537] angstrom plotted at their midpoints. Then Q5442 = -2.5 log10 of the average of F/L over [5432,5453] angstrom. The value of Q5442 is 0.21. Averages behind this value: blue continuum 3.89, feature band 1.41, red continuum 1.32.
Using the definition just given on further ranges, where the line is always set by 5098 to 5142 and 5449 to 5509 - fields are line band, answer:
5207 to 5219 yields 0.47 mag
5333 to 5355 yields 0.49 mag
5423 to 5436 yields 0.18 mag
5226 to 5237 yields 0.49 mag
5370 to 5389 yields 0.35 mag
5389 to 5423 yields 0.27 mag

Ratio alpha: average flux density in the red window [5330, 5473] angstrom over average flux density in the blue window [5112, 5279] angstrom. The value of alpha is 0.55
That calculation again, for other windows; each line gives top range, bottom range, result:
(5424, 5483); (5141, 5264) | 0.58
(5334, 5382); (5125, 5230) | 0.51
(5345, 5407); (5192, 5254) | 0.70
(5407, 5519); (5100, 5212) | 0.42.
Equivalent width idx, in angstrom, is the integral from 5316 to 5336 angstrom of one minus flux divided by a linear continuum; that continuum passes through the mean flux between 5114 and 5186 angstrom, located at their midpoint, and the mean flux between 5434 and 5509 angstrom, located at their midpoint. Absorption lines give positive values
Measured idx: 7.02 angstrom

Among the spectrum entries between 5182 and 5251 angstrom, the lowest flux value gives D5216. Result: 1.83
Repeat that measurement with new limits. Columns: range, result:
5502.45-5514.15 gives 1.2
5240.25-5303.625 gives 1.18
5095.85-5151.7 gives 3.35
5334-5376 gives 0.818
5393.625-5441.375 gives 1.3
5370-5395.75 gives 1.44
